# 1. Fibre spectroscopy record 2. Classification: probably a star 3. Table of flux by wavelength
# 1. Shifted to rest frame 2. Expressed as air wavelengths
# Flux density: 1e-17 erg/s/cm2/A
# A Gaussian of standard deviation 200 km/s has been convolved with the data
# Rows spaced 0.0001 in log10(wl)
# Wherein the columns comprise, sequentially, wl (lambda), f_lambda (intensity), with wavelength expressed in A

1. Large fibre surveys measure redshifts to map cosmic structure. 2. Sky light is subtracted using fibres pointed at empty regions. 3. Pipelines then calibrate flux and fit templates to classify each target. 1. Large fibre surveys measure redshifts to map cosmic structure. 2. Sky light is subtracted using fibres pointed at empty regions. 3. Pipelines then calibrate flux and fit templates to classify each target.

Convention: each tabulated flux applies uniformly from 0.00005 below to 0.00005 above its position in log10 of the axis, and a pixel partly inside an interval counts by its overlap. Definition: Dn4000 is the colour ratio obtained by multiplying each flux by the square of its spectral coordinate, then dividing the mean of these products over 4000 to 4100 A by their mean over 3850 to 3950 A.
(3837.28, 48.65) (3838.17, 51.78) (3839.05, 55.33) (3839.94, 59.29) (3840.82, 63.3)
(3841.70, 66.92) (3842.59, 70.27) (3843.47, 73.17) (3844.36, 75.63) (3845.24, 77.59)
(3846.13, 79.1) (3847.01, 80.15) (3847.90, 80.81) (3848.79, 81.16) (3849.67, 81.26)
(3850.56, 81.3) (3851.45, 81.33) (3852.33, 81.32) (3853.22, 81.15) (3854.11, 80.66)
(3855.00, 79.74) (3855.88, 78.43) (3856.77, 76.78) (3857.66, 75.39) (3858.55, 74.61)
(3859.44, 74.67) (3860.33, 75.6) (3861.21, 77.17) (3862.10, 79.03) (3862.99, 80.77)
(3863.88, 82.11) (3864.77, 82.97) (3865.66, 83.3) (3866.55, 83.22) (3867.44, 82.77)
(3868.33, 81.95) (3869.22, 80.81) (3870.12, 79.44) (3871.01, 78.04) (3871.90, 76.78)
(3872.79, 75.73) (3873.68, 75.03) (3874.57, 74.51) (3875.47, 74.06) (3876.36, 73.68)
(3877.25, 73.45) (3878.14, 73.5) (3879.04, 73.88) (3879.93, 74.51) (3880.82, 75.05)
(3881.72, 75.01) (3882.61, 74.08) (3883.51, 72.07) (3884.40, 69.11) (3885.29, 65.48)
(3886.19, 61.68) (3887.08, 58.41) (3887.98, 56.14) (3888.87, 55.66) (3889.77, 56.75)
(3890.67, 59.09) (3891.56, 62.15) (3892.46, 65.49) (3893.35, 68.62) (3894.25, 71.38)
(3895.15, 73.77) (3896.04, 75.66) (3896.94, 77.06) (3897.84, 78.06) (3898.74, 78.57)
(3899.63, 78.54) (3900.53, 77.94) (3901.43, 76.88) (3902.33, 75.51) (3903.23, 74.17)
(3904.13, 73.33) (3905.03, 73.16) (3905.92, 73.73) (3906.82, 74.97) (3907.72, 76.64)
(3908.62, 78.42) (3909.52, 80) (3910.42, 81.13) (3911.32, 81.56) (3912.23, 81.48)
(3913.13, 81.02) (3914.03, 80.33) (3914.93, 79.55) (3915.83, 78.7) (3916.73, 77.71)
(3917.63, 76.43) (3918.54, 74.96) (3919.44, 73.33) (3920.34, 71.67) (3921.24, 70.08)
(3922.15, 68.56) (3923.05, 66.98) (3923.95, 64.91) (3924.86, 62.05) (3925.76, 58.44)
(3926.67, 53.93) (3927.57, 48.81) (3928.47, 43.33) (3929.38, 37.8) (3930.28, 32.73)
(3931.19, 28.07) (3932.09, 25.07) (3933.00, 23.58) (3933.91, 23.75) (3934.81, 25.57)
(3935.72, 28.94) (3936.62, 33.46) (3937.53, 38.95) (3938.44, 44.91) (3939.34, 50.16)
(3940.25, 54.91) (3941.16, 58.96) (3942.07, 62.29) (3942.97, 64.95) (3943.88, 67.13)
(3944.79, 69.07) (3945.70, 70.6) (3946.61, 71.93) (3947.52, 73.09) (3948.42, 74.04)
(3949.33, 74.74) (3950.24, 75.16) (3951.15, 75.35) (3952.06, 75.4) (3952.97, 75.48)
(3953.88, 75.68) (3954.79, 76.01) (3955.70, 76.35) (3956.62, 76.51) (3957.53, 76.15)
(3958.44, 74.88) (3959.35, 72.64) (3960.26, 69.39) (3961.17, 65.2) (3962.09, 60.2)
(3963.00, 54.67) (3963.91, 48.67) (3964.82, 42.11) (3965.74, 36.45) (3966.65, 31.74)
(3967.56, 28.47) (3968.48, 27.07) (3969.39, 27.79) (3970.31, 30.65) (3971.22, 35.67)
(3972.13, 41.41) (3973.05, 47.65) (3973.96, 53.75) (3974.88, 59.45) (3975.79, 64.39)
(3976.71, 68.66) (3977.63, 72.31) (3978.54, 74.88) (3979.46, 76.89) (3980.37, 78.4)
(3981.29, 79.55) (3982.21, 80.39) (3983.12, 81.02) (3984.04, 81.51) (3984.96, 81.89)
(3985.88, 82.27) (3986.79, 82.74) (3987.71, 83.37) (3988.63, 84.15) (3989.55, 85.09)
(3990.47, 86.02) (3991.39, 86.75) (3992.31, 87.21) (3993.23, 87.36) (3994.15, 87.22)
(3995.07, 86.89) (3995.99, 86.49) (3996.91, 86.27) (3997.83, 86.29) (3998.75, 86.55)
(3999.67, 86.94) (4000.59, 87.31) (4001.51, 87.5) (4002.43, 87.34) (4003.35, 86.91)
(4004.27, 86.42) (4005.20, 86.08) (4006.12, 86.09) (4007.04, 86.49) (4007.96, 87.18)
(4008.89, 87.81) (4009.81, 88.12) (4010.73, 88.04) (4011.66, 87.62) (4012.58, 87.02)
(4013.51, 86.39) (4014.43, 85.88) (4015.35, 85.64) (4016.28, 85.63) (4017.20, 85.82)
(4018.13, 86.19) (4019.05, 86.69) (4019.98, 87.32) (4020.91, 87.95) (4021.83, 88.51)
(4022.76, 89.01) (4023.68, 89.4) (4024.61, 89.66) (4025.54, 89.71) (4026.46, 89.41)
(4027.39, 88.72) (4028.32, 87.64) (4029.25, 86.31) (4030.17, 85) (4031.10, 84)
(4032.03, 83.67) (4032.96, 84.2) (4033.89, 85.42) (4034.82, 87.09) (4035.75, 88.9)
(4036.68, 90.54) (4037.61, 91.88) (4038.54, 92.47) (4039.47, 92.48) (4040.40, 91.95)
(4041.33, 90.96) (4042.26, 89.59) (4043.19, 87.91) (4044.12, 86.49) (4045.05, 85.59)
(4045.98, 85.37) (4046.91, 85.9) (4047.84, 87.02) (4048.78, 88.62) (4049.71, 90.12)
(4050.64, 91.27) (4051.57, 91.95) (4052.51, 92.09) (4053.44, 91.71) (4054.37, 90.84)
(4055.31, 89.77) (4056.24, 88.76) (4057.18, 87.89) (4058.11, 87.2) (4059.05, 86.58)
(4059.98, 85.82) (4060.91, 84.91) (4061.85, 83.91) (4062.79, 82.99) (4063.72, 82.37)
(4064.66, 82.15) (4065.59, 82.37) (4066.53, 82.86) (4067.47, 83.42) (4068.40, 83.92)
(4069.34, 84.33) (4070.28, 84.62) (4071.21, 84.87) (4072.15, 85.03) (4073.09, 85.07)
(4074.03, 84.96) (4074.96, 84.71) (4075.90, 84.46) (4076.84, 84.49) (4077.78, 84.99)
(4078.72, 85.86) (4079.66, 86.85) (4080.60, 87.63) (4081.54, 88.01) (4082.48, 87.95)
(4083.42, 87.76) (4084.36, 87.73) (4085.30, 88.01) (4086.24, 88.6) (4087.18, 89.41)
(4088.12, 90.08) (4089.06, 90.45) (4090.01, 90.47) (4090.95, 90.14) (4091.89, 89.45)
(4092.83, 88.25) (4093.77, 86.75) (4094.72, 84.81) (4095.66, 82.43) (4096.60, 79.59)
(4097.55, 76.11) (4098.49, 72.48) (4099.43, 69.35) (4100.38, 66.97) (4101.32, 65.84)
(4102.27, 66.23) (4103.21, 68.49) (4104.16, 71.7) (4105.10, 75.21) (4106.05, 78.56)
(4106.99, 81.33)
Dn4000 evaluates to 1.4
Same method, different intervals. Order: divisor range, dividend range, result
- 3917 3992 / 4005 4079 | 1.49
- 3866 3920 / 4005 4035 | 1.25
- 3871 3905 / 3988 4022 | 1.29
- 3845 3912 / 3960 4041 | 1.10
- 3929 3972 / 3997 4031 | 1.68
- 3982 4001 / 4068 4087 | 1.06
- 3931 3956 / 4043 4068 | 1.61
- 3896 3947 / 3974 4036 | 1.39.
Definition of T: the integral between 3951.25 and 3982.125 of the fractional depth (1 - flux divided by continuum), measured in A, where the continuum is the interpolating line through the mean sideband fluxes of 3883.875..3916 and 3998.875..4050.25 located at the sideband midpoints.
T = 8.0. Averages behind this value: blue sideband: 72.5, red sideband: 87.6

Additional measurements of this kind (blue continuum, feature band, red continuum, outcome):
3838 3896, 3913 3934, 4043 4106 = 4.9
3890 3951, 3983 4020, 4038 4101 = -4.8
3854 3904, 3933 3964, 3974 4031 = 7.0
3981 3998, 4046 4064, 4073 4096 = -0.3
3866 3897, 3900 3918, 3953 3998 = -1.8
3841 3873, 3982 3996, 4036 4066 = 0.1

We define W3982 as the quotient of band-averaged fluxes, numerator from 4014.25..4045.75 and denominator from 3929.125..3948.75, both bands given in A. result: 1.82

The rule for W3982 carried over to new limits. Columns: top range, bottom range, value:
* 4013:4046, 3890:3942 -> 1.39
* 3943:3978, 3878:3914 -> 0.84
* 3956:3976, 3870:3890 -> 0.73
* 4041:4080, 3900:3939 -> 1.40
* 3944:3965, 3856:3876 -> 0.89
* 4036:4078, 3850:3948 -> 1.27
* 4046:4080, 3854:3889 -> 1.15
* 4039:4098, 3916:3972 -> 1.54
